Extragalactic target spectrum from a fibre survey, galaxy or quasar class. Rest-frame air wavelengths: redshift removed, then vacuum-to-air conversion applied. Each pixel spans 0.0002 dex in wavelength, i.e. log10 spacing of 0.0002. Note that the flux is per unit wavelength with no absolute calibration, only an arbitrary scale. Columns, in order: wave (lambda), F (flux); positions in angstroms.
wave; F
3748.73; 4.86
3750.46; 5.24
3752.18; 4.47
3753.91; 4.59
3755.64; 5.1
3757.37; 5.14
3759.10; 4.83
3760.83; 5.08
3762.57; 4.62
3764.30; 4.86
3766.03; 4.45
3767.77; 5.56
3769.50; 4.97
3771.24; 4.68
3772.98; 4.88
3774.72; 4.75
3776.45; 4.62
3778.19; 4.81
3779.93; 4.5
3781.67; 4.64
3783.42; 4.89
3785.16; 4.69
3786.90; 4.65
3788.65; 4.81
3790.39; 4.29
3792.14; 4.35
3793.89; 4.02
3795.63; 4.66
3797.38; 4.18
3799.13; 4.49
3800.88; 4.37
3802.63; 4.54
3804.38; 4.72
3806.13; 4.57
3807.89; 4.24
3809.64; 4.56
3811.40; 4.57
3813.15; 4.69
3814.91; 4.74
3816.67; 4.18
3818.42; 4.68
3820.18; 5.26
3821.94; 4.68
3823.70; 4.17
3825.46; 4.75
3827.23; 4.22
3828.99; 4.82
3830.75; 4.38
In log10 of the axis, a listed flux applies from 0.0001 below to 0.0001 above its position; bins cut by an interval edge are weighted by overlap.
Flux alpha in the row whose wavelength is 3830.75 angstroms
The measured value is 4.38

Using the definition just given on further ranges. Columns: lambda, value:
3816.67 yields 4.18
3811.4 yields 4.57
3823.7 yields 4.17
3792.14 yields 4.35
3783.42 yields 4.89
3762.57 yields 4.62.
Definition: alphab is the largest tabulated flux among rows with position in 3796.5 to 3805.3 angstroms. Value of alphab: 4.72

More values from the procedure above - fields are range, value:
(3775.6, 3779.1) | 4.81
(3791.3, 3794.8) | 4.35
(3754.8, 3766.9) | 5.14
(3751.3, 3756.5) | 5.1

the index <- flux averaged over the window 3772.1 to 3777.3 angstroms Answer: 4.75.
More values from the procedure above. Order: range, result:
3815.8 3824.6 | 4.6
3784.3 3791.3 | 4.61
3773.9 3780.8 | 4.68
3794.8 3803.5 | 4.45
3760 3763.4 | 4.84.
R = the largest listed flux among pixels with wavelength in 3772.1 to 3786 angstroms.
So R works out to 4.89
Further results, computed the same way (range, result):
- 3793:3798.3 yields 4.66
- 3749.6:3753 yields 5.24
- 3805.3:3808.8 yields 4.57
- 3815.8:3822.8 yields 5.26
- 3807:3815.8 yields 4.74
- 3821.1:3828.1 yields 4.75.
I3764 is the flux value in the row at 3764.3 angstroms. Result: 4.86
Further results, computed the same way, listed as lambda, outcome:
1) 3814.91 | 4.74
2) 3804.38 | 4.72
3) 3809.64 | 4.56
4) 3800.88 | 4.37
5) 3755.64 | 5.1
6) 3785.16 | 4.69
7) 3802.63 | 4.54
